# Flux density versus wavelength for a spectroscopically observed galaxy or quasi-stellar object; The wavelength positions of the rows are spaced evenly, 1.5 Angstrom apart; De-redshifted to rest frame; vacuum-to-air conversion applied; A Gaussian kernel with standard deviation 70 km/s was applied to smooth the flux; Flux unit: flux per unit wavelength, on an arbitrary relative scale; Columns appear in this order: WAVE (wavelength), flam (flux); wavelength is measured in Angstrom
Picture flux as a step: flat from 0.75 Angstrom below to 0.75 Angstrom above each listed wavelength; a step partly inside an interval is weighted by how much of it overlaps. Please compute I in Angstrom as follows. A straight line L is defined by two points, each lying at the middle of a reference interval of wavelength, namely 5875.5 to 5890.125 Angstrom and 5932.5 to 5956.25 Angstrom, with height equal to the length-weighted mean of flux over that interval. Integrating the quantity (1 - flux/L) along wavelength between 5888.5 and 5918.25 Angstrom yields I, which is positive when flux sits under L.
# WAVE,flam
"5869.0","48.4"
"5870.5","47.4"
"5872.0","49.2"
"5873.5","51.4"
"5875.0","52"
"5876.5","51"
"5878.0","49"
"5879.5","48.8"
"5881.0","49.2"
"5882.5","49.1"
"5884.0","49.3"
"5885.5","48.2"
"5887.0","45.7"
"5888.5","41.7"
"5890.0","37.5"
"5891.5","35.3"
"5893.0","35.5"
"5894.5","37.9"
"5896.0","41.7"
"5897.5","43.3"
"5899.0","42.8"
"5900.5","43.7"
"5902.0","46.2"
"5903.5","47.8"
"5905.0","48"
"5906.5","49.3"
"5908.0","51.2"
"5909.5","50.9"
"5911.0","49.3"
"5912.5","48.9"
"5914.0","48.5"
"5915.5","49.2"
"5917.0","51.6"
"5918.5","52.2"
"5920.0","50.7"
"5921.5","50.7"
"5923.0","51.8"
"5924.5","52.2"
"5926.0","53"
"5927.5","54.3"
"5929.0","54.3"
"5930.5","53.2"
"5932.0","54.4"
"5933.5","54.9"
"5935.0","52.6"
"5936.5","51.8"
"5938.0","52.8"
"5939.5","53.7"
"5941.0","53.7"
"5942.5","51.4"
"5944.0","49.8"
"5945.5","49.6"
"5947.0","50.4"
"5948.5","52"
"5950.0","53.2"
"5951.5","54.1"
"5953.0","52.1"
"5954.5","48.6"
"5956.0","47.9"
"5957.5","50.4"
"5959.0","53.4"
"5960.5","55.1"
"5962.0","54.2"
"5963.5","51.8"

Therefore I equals 2.3 Angstrom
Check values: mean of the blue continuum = 47.4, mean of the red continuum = 51.9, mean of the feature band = 45.2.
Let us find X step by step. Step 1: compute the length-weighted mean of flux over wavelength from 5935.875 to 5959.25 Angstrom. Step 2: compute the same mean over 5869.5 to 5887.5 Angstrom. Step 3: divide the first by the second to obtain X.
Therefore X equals 1.05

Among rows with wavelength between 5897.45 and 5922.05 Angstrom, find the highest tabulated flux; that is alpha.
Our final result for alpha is 52.2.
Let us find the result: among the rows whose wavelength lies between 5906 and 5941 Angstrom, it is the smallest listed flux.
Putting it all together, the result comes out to 48.5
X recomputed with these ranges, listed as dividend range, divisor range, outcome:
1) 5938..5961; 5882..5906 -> 1.19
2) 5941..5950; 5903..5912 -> 1.03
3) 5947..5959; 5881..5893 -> 1.17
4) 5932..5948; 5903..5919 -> 1.05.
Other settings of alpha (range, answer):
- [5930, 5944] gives 54.9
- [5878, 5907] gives 49.3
